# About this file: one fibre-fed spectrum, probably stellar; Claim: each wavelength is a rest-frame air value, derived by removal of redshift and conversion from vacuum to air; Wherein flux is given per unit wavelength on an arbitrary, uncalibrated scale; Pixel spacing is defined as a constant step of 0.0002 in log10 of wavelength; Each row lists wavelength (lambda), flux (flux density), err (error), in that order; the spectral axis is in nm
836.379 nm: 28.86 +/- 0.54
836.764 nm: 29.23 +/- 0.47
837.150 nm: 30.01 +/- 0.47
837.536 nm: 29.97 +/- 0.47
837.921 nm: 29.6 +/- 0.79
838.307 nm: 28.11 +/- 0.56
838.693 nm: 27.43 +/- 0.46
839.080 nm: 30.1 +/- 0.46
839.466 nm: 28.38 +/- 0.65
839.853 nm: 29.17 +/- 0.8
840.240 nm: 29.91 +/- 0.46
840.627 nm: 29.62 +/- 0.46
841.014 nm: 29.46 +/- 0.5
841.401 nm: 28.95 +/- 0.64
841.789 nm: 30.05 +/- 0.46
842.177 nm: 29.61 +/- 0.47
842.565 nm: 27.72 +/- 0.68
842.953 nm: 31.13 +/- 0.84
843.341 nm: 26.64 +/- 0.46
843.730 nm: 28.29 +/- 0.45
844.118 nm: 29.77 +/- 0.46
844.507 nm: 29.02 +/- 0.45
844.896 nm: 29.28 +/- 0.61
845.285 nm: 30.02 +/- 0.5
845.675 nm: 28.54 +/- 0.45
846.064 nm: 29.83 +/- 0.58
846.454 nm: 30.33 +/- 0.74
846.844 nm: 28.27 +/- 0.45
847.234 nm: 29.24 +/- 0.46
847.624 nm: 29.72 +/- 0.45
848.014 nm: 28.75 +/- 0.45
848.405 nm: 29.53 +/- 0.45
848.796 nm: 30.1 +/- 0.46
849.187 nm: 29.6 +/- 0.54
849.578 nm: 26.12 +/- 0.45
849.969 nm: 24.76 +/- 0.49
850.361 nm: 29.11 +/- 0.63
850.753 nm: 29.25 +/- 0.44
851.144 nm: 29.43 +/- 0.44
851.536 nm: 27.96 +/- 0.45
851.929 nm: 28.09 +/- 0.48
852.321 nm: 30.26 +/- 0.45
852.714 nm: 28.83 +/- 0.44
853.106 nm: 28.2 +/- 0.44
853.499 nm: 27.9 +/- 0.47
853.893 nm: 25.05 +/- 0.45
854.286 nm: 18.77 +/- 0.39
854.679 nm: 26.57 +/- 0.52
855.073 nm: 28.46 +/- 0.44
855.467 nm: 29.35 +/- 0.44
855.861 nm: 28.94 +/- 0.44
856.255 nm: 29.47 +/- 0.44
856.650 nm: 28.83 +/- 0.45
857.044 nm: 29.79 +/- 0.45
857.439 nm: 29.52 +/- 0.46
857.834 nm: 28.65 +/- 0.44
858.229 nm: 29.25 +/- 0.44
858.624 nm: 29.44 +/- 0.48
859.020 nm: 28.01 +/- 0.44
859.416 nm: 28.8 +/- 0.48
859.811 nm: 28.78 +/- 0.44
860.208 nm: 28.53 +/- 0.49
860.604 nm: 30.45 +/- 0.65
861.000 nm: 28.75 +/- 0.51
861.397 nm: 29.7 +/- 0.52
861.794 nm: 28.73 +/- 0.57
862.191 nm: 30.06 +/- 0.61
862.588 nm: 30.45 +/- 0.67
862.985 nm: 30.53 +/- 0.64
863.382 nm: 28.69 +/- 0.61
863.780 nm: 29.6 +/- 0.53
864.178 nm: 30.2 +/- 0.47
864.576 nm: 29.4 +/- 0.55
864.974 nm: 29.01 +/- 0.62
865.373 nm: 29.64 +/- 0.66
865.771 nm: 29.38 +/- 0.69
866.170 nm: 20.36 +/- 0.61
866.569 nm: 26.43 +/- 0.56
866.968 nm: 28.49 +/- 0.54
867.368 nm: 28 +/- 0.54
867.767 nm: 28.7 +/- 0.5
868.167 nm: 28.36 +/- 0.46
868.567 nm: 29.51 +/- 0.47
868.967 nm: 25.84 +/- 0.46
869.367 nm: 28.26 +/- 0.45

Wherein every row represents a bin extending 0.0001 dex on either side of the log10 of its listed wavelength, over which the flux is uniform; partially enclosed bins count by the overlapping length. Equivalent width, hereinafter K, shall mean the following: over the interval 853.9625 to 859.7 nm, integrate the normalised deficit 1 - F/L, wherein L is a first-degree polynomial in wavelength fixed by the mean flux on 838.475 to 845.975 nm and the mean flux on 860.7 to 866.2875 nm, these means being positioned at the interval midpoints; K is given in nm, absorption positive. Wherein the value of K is 0.20 nm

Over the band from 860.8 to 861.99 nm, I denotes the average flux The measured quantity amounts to 29.1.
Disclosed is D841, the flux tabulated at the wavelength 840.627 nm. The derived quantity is 29.62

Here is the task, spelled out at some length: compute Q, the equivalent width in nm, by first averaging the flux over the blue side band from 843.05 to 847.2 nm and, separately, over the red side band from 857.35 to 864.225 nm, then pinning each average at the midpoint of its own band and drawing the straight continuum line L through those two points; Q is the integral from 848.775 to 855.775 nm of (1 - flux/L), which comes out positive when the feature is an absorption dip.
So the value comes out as 0.38 nm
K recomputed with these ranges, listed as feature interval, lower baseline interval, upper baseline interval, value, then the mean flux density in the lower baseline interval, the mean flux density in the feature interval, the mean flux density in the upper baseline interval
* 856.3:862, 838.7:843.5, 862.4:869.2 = -0.10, 29.2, 29.1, 28.4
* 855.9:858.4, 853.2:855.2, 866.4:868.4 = -0.31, 25.4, 29.2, 28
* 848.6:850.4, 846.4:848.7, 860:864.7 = 0.09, 29.3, 27.8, 29.6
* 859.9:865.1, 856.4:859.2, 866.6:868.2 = -0.16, 29.1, 29.5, 28.2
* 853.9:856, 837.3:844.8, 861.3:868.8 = 0.19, 29.1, 26.2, 28.7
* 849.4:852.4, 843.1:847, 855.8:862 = 0.10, 29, 28.1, 29.1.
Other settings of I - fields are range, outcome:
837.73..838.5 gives 28.9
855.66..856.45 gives 29.2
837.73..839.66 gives 28.7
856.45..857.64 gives 29.4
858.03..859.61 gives 28.9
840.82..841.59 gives 29.2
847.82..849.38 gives 29.5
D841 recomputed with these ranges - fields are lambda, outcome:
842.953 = 31.13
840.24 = 29.91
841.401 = 28.95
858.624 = 29.44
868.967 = 25.84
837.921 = 29.6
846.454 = 30.33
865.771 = 29.38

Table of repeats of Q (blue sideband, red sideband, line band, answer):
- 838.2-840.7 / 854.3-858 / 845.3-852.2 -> -0.04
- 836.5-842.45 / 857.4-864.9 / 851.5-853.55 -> 0.05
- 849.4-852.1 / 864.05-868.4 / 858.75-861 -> -0.08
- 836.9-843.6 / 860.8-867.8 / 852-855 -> 0.23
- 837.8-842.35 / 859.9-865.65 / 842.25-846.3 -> 0.03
